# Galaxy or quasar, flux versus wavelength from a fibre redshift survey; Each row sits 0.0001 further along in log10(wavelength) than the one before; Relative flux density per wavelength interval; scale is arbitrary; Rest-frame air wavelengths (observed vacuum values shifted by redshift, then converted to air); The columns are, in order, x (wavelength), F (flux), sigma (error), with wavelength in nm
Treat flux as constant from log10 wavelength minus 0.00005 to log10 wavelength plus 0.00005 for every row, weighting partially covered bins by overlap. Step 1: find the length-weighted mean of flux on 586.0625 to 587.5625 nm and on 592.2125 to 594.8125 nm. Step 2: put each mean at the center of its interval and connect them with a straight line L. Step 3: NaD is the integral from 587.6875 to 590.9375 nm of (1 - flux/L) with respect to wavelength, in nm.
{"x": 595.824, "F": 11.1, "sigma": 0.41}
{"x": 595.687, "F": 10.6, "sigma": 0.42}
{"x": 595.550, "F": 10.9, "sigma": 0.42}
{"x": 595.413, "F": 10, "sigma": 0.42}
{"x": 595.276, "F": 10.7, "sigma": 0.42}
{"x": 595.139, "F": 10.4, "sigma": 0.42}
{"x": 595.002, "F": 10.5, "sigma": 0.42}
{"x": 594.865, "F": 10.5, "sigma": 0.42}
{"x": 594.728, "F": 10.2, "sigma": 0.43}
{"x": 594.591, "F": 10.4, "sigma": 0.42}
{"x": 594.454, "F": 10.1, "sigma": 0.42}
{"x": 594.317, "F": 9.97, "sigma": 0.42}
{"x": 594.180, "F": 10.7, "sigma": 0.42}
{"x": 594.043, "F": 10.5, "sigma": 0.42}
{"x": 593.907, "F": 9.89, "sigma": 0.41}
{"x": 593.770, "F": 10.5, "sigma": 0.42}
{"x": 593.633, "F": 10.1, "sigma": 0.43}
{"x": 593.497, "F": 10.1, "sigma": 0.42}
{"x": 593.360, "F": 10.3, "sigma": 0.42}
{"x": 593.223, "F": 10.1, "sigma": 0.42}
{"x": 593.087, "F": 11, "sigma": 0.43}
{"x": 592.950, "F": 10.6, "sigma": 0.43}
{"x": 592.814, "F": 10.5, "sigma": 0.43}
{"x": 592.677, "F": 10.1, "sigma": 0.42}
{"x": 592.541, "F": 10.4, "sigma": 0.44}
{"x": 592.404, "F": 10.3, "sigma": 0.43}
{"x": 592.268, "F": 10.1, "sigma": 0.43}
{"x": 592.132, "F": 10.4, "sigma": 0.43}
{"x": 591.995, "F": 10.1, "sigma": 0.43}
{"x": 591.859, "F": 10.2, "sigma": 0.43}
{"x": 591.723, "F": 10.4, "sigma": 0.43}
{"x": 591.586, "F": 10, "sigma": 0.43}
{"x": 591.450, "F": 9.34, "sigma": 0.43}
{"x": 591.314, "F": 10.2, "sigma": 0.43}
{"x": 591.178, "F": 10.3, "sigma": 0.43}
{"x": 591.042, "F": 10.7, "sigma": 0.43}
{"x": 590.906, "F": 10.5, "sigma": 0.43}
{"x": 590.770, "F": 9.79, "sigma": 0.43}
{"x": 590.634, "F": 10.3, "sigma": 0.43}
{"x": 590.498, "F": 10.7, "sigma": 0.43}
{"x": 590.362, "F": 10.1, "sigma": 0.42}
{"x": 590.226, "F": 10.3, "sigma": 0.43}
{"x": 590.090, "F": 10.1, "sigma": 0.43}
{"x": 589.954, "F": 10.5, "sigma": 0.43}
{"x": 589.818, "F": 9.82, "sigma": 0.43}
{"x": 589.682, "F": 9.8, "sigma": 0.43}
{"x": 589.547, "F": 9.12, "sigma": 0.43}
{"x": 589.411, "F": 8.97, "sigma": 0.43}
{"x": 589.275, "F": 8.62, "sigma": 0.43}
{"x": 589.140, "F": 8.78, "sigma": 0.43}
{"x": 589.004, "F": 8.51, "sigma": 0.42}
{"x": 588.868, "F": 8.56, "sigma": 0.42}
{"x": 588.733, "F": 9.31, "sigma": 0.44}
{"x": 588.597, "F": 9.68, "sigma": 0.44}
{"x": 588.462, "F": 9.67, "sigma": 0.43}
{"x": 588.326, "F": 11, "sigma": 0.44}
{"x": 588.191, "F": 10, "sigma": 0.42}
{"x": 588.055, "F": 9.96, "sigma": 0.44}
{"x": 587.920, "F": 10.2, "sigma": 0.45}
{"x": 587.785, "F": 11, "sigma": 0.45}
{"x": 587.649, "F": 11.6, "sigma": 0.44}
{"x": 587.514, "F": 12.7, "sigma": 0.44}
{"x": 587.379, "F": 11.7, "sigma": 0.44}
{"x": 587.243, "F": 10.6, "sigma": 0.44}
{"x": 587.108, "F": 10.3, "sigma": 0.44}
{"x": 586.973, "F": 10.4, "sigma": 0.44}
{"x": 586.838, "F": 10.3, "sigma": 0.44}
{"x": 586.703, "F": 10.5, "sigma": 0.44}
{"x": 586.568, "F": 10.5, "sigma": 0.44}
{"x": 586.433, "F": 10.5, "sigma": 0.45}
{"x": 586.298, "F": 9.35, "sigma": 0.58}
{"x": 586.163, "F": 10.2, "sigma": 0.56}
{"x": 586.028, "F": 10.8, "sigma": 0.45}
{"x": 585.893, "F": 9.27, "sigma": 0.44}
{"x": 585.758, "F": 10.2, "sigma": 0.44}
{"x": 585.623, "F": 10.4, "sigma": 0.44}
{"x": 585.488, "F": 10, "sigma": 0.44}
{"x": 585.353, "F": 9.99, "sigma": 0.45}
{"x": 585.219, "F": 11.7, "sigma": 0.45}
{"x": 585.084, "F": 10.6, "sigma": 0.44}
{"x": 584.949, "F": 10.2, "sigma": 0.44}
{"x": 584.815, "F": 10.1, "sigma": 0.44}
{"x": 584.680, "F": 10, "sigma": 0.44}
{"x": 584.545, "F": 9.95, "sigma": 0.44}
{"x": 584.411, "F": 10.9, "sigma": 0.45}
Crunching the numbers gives 0.214 nm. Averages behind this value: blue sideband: 10.6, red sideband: 10.3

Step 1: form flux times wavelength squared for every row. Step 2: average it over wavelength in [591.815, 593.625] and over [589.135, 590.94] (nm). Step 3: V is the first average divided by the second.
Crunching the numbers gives 1.06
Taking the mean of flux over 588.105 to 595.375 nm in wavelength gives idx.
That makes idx 10.1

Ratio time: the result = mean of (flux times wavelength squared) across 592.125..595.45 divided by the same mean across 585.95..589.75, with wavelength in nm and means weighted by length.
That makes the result 1.05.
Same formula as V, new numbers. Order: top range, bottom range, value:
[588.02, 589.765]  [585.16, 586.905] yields 0.92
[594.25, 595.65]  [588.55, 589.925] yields 1.16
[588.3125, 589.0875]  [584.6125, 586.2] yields 0.92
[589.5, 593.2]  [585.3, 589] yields 1.01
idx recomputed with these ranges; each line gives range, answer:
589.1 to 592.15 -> 9.96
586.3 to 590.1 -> 10.1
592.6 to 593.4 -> 10.4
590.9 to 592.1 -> 10.2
